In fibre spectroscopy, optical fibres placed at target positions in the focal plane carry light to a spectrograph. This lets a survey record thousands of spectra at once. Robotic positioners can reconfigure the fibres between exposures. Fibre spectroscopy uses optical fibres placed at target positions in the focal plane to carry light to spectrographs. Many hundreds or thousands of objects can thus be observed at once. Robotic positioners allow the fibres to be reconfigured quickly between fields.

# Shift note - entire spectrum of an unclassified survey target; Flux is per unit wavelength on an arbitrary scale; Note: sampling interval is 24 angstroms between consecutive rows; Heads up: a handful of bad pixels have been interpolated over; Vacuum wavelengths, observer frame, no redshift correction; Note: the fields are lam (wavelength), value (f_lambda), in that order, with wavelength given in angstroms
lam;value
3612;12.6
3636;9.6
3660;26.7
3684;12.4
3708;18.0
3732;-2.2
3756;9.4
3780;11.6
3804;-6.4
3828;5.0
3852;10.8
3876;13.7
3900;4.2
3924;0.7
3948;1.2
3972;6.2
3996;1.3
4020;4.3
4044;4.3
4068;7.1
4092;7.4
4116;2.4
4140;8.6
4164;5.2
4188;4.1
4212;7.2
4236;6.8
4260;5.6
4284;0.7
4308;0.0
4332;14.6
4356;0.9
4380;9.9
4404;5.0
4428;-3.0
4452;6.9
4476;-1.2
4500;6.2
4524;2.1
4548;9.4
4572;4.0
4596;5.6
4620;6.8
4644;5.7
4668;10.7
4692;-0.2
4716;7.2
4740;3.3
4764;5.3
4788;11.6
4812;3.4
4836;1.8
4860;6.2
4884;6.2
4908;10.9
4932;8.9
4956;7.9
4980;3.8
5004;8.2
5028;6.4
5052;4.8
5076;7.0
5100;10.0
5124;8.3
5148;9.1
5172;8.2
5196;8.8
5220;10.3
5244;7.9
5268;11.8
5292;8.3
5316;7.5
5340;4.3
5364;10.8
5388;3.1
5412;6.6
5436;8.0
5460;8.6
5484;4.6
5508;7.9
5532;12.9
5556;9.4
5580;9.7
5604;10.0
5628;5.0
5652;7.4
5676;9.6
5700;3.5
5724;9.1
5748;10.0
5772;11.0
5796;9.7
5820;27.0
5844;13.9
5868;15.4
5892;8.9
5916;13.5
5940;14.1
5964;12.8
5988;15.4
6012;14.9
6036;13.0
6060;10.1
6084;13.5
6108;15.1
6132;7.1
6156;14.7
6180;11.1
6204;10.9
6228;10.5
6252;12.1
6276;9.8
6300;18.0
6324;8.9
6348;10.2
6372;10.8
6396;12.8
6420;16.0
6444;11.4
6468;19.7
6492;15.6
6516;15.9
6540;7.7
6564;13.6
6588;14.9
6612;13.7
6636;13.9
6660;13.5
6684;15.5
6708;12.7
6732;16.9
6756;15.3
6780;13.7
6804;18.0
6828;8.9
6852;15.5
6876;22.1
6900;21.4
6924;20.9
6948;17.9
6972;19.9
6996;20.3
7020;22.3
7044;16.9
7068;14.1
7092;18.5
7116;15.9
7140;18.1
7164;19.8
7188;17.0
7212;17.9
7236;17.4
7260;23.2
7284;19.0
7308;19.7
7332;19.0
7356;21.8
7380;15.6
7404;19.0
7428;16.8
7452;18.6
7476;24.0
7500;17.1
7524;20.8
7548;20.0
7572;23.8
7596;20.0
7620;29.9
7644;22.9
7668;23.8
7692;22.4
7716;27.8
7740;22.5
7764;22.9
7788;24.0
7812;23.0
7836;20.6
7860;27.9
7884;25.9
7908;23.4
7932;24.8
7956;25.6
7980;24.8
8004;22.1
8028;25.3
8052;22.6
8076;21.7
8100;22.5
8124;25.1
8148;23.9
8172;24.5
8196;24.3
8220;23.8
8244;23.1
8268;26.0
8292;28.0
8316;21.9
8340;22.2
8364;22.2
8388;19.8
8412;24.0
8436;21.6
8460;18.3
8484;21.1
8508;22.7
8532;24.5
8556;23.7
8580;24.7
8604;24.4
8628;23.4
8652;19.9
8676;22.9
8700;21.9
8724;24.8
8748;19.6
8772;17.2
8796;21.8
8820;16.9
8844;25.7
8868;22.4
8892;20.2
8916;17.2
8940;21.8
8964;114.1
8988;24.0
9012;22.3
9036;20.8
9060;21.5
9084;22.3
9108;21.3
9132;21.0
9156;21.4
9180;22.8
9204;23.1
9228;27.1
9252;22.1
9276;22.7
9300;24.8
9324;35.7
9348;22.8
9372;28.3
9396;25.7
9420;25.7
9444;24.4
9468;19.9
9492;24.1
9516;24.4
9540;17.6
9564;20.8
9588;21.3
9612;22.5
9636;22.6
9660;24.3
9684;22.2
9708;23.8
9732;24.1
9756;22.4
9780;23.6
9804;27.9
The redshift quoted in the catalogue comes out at 0.72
